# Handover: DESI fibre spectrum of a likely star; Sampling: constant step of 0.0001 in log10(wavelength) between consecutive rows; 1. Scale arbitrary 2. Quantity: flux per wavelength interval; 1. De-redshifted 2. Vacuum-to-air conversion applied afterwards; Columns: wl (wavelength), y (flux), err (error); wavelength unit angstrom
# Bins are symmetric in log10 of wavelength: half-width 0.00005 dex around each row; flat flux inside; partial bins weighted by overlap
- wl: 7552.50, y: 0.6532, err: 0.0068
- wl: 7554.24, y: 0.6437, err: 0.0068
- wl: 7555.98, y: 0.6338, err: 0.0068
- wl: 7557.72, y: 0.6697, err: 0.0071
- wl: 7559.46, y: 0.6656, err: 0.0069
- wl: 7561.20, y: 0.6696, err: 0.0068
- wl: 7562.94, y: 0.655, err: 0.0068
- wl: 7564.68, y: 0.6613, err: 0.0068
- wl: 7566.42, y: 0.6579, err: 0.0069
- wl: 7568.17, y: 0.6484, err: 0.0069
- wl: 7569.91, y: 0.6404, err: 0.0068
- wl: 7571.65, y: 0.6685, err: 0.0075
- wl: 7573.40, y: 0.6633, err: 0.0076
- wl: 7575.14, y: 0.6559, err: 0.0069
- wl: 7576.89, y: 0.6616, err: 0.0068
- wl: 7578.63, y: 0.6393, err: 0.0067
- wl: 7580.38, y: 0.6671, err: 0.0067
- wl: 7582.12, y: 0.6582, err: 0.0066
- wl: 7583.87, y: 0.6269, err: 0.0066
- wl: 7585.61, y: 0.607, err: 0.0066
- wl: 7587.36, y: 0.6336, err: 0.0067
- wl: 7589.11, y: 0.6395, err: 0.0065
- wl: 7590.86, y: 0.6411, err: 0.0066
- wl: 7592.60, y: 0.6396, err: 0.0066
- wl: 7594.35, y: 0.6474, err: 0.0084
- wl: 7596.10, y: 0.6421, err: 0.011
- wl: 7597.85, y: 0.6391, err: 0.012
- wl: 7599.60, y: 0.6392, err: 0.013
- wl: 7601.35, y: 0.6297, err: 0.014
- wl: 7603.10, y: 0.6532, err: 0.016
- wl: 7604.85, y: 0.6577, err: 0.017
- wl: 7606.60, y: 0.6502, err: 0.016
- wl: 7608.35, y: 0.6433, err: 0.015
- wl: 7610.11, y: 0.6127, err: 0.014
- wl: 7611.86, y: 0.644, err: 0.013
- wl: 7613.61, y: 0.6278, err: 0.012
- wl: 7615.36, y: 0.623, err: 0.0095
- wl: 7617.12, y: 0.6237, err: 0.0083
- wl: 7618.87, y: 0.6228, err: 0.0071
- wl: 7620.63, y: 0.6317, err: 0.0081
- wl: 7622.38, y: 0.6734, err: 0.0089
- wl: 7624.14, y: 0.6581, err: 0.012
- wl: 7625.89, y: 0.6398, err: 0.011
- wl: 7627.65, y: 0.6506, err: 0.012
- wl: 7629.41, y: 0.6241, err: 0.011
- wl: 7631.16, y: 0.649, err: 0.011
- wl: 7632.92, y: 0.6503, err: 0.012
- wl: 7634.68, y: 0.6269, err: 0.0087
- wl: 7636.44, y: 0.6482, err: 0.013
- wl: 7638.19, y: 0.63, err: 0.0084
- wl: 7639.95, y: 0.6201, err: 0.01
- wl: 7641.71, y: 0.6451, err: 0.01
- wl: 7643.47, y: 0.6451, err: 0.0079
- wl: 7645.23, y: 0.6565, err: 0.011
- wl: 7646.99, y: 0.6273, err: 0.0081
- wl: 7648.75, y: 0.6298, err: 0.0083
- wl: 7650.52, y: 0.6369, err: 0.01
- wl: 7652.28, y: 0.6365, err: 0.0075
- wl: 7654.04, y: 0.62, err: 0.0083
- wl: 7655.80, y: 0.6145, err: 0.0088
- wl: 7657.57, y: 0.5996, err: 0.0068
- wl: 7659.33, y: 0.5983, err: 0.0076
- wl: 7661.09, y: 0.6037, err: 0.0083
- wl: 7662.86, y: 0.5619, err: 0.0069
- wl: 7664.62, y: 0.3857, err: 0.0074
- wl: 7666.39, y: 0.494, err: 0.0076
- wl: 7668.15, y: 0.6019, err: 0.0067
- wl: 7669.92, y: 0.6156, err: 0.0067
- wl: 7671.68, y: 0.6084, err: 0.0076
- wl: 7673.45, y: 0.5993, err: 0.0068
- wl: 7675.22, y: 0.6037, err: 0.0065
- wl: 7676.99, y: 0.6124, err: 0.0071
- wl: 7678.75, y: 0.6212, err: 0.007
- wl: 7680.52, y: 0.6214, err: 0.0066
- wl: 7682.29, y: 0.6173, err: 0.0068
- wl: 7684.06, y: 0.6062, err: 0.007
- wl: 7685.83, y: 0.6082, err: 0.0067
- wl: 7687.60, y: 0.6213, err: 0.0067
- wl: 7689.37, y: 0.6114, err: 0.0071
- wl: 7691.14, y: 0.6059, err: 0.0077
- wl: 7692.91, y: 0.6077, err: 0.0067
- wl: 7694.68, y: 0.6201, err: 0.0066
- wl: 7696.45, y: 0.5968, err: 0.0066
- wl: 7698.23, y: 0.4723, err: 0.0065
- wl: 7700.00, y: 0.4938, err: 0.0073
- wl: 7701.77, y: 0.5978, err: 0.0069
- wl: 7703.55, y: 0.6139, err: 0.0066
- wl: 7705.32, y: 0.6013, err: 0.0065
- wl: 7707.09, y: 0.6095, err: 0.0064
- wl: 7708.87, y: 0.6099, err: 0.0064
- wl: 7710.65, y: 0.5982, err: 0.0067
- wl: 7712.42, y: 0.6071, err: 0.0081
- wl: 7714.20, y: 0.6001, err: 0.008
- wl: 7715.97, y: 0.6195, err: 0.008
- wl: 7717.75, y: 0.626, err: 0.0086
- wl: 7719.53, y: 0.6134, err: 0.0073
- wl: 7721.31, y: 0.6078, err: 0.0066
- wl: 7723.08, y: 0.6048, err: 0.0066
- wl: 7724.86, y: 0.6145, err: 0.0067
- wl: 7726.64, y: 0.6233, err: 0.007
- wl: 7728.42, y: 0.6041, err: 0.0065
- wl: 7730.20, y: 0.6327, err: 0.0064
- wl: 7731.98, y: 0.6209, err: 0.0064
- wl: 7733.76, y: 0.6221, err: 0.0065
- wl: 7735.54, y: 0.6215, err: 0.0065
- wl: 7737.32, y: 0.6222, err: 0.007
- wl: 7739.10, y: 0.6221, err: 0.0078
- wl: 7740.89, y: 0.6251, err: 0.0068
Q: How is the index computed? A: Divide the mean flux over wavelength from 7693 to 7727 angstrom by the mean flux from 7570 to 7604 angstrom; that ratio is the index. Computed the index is 0.9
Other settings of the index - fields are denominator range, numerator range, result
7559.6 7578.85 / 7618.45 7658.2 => 0.97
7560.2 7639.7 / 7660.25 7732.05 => 0.92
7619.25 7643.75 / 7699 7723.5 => 0.93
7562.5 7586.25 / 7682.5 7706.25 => 0.91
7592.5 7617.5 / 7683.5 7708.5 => 0.93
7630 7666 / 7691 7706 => 0.94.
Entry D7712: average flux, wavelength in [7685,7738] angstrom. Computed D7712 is 0.604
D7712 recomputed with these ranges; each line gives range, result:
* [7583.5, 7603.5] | 0.636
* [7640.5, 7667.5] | 0.597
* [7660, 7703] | 0.583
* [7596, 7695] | 0.62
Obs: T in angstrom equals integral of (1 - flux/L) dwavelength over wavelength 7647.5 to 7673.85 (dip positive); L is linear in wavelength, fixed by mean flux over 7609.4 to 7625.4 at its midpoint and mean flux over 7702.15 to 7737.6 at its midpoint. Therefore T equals 1.6 angstrom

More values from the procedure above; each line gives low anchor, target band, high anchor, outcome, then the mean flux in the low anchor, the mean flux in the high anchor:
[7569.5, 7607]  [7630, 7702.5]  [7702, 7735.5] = 2.66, 0.646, 0.613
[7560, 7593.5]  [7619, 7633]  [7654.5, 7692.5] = -0.58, 0.649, 0.592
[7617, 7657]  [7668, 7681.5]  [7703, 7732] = 0.31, 0.637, 0.612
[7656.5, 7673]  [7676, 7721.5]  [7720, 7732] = -0.63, 0.565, 0.615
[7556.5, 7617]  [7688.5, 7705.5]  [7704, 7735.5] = 1.03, 0.646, 0.613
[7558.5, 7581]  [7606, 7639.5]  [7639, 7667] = -0.95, 0.658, 0.599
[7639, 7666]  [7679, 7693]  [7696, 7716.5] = -0.52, 0.603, 0.584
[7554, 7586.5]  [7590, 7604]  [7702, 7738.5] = 0.09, 0.652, 0.613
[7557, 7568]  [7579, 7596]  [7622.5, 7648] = 0.39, 0.662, 0.642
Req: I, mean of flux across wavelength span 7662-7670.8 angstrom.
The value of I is 0.532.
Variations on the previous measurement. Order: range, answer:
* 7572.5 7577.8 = 0.66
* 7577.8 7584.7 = 0.648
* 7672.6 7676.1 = 0.601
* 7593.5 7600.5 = 0.642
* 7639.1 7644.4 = 0.637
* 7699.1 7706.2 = 0.577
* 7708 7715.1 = 0.604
